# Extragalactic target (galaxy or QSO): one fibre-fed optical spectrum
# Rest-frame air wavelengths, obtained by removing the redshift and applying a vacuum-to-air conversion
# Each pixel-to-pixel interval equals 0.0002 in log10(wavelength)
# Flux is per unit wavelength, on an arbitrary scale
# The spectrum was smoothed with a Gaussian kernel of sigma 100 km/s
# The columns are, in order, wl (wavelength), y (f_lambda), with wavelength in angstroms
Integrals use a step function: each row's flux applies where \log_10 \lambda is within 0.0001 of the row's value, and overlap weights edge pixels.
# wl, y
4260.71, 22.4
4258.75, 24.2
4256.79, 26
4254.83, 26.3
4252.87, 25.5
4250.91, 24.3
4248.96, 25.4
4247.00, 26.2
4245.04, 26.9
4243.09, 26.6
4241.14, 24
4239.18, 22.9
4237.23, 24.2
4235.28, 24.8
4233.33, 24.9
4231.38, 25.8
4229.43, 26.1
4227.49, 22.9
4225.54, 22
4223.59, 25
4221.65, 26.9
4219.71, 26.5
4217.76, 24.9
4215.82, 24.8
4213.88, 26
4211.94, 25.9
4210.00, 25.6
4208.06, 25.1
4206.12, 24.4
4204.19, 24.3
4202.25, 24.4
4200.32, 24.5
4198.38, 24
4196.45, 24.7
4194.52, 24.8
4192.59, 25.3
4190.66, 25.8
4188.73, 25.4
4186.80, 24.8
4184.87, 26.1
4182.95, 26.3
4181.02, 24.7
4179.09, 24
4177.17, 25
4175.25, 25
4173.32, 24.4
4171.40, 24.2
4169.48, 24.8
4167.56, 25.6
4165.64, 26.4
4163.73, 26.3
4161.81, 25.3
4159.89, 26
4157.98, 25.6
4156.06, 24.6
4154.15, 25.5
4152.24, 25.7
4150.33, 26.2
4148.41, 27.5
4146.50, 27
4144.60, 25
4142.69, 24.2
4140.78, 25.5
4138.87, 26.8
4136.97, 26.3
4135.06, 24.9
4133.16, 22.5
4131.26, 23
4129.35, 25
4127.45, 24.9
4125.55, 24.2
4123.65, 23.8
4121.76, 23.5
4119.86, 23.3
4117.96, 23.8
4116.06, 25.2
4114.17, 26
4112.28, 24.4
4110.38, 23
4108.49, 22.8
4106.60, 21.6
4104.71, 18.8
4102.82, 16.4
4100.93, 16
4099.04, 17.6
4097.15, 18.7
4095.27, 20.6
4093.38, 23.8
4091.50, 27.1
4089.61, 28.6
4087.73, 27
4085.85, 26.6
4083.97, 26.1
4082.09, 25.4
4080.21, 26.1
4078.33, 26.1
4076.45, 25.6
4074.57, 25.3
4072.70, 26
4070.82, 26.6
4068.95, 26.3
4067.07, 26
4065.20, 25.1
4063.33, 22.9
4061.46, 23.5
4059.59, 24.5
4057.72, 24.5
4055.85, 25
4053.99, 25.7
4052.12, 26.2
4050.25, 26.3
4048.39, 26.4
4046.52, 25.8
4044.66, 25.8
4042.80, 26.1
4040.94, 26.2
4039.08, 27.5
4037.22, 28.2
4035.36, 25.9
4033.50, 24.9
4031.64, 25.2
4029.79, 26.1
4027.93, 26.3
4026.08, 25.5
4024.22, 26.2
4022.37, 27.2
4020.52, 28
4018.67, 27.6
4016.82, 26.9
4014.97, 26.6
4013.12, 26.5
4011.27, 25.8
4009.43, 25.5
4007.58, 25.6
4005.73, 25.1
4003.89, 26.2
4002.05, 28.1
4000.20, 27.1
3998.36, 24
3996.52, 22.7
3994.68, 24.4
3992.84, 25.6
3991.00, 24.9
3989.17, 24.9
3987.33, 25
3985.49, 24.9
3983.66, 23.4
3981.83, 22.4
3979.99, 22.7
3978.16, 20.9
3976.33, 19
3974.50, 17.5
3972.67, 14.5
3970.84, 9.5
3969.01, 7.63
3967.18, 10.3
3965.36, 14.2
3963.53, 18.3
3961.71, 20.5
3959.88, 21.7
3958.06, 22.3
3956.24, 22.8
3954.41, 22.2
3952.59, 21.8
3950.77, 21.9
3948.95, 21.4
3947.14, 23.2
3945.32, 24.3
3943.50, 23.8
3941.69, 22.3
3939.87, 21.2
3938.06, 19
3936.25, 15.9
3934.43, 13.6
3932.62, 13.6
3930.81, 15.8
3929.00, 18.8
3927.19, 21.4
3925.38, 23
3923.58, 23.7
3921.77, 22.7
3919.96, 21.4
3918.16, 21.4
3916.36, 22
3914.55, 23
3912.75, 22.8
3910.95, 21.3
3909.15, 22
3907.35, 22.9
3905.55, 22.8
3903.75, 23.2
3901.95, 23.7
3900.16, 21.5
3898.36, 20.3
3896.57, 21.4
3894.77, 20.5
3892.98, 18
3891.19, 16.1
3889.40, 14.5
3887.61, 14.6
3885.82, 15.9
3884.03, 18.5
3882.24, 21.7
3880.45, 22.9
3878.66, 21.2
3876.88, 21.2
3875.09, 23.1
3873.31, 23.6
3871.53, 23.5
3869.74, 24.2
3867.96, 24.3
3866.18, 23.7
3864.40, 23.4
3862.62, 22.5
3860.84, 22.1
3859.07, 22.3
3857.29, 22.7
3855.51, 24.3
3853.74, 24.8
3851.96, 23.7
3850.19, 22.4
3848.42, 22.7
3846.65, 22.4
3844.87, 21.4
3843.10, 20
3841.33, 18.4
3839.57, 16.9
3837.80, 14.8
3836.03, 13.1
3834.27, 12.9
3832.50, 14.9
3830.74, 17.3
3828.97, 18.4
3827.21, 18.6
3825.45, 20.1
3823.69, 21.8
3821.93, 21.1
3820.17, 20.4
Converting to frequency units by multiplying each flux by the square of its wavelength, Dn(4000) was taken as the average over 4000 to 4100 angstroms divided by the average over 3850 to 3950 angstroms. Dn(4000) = 1.3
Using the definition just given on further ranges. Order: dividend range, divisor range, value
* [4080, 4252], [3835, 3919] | 1.35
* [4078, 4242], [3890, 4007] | 1.30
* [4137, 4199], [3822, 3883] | 1.42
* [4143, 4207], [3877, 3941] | 1.43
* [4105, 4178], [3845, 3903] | 1.32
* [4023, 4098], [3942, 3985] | 1.38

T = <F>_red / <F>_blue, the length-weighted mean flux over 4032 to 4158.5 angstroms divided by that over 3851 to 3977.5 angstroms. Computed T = 1.21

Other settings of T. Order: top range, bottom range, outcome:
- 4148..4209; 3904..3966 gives 1.20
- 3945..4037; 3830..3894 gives 1.13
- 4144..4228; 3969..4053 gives 1.03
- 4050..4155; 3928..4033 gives 1.10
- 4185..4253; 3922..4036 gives 1.13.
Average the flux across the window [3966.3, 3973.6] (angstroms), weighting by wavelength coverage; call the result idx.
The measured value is 10.5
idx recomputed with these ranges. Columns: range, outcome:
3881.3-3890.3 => 17.1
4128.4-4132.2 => 24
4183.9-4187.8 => 25.5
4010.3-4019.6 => 26.7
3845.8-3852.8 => 22.8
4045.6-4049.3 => 26.1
